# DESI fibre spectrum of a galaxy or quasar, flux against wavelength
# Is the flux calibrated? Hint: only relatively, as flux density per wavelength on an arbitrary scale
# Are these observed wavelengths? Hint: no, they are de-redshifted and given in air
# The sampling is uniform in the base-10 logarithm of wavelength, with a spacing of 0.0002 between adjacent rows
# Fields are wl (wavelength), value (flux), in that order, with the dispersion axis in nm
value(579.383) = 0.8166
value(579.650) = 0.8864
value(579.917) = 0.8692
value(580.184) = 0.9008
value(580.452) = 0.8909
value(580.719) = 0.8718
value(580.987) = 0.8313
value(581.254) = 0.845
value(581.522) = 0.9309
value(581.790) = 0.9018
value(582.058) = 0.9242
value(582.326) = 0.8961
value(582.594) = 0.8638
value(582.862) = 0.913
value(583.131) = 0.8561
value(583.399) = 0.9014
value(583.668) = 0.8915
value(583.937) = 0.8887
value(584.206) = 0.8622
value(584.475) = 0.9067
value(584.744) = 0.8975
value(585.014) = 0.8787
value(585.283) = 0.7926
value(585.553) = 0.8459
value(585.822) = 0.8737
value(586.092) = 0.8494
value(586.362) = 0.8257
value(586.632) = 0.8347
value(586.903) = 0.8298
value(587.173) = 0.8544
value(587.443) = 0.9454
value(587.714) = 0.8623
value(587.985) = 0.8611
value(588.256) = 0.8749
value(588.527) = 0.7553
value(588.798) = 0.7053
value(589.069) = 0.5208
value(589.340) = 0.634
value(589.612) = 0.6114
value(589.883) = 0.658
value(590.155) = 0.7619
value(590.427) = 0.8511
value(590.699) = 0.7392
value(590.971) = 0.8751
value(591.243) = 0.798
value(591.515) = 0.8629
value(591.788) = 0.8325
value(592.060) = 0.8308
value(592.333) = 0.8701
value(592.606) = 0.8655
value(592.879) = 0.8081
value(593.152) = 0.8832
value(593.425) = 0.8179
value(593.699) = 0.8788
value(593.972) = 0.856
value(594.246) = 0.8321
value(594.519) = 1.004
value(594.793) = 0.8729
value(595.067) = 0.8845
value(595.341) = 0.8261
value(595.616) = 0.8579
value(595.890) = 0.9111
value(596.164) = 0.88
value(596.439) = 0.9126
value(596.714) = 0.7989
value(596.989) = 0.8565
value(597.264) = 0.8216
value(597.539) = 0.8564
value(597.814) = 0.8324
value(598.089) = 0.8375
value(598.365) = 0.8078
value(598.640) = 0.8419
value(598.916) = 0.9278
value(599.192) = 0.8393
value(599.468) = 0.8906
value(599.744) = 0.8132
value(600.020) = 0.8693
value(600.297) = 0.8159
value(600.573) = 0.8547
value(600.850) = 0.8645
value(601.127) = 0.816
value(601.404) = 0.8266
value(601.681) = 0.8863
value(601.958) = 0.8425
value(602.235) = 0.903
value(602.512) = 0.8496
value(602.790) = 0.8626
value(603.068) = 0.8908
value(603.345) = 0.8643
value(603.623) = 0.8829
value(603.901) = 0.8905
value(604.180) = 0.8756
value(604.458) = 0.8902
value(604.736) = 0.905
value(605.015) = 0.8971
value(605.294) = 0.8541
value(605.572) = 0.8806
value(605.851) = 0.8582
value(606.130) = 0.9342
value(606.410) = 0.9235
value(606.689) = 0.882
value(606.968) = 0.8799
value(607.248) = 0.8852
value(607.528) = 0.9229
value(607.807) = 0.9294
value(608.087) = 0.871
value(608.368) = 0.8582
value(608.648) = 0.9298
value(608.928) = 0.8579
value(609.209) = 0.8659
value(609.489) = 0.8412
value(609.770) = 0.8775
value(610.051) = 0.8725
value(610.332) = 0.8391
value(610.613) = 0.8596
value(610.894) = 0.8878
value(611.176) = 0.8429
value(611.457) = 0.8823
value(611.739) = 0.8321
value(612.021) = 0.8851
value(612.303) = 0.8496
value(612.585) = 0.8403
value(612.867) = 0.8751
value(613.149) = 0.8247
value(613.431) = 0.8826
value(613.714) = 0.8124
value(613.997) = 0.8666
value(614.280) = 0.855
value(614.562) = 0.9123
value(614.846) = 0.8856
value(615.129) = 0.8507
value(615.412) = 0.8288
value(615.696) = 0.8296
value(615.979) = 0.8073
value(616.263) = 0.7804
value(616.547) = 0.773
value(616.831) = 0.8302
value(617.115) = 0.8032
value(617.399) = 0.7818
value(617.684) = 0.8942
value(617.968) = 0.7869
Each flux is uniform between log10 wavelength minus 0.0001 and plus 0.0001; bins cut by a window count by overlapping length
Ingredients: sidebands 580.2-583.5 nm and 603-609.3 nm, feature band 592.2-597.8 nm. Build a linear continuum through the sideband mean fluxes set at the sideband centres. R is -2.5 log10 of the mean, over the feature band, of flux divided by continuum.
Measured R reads 0.03 mag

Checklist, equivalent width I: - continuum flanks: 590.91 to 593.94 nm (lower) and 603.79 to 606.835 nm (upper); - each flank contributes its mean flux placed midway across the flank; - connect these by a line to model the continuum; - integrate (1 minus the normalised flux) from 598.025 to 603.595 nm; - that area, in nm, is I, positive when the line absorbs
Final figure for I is 0.122 nm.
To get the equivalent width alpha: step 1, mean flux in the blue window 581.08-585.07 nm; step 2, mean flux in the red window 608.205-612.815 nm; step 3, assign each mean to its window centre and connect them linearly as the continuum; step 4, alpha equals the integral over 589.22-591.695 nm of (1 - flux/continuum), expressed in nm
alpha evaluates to 0.35 nm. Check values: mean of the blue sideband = 0.89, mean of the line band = 0.757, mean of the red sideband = 0.864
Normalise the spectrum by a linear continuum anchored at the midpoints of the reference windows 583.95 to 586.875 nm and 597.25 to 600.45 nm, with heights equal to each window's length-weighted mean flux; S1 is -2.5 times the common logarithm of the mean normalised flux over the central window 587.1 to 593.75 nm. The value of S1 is 0.07 mag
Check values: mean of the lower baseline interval 0.857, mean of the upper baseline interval 0.847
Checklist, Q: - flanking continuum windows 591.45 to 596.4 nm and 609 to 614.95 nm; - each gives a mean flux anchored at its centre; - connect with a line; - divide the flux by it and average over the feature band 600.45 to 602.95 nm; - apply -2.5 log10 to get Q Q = 0.01 mag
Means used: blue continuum 0.866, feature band 0.856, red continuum 0.861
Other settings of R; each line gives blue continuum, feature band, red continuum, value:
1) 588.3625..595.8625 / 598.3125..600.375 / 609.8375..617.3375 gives -0.04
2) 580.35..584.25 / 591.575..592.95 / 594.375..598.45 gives 0.03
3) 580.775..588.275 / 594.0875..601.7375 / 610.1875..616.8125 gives 0.00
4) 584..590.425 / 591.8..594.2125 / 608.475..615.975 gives -0.04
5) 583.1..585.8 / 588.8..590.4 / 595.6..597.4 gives 0.30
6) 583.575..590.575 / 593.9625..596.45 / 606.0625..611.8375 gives -0.06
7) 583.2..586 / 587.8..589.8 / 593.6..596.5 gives 0.23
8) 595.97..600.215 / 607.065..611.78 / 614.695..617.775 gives -0.05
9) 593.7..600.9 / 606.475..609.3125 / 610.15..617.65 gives -0.05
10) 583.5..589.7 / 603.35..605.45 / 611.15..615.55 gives -0.05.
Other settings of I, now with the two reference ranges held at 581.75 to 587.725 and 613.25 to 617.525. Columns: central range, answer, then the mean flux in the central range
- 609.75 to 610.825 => -0.03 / 0.862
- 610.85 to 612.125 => -0.04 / 0.863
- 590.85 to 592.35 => 0.04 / 0.843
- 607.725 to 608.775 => -0.06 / 0.894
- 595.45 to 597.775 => -0.01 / 0.86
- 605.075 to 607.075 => -0.10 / 0.888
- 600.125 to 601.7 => 0.02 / 0.841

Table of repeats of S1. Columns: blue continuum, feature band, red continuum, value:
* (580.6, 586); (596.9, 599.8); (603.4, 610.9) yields 0.04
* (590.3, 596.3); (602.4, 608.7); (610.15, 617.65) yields -0.05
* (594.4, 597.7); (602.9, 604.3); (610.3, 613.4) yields -0.02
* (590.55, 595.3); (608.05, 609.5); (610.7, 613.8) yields -0.02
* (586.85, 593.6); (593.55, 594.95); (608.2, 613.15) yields -0.10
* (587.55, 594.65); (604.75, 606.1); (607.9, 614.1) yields -0.04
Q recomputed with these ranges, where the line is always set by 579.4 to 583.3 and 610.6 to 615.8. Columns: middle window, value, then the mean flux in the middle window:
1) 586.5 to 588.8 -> 0.044 mag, 0.843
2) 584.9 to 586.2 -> 0.039 mag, 0.848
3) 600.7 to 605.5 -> -0.006 mag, 0.871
